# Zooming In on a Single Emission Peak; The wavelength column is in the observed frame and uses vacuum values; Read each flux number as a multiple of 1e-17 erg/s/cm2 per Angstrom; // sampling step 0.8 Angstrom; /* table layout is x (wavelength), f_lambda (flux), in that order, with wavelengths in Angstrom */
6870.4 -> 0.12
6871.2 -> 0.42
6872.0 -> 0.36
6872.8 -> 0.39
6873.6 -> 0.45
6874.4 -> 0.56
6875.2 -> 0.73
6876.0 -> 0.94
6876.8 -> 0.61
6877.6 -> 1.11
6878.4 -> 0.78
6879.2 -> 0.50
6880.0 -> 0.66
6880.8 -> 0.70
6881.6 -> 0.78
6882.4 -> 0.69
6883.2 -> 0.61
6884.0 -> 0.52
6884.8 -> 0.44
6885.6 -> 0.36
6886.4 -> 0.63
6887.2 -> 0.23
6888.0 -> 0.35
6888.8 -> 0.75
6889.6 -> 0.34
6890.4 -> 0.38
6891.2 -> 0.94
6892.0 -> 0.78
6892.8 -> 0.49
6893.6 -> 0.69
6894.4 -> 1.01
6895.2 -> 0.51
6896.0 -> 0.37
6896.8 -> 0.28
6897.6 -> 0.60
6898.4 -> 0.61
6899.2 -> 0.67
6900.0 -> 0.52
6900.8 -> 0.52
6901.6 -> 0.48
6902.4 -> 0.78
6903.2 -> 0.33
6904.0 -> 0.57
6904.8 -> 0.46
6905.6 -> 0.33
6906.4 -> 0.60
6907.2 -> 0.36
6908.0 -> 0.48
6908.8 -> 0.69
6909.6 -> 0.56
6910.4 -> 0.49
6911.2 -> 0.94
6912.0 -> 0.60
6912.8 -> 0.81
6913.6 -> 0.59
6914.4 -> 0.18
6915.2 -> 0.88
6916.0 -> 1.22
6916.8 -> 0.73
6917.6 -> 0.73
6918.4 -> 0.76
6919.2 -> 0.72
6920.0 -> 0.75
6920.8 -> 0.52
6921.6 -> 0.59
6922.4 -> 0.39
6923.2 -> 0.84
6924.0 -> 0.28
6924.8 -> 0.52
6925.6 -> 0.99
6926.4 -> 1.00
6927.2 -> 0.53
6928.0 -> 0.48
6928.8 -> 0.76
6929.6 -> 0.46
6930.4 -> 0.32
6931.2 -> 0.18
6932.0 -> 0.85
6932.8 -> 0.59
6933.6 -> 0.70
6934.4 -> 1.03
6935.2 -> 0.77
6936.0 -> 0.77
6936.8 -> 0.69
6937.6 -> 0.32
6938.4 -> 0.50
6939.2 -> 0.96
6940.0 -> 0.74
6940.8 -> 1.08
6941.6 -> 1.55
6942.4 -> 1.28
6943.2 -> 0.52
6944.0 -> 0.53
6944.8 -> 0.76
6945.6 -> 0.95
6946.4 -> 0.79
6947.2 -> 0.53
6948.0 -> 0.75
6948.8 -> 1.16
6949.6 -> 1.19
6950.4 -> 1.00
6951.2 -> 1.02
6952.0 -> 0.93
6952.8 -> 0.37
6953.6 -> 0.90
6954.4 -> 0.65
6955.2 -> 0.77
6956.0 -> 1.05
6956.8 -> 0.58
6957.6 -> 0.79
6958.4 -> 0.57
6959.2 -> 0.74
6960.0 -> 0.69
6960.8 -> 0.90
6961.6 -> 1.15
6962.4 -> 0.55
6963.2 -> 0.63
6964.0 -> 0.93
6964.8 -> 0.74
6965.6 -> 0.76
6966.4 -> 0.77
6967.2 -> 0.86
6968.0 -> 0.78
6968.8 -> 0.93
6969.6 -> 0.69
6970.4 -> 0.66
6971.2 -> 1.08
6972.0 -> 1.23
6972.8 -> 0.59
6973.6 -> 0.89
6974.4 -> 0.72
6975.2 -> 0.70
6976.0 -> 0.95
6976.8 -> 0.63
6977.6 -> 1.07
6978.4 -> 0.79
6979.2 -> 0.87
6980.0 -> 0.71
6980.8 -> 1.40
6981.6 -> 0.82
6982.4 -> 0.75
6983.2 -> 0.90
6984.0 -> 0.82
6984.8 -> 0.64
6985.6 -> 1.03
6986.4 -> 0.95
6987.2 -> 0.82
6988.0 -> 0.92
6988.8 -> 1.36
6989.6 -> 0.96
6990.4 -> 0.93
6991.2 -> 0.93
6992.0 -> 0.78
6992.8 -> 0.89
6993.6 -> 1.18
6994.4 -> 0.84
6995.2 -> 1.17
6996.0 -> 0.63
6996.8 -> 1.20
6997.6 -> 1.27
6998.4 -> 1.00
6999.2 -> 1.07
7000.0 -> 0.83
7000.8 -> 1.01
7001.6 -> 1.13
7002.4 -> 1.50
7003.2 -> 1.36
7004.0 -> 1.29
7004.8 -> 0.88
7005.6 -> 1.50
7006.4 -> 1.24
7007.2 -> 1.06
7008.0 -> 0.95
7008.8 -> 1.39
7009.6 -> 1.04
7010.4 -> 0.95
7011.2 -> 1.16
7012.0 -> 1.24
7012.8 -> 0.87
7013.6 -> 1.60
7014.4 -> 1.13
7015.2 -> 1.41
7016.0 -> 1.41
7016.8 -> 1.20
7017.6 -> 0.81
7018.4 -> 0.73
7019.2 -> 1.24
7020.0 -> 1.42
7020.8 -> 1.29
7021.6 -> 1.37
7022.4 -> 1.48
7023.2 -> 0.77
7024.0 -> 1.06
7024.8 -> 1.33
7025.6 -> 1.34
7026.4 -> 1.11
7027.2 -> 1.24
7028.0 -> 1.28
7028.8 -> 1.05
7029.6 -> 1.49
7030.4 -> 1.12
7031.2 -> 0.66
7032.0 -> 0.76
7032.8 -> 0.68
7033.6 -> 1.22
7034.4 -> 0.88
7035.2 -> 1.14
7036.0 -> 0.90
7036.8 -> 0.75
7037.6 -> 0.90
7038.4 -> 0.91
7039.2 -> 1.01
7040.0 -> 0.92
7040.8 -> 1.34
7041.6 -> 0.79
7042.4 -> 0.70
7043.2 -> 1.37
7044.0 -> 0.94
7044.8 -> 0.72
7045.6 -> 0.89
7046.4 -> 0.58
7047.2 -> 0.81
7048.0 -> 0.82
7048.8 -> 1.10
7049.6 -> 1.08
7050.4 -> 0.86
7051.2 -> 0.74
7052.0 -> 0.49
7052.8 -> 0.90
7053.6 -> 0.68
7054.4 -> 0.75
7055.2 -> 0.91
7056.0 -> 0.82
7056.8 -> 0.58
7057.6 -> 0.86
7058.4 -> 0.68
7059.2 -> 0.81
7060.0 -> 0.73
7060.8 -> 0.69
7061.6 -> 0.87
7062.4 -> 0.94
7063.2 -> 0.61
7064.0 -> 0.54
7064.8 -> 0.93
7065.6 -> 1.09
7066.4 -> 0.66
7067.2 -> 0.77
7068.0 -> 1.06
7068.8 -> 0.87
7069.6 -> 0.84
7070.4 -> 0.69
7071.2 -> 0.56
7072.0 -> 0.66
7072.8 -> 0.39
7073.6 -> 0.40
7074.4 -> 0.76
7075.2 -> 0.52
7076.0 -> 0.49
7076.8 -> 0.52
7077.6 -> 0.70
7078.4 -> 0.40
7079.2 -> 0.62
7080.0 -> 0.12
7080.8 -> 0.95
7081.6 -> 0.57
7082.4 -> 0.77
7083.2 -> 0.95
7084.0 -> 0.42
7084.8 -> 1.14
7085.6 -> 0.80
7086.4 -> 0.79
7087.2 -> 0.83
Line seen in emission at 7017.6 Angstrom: Mg II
